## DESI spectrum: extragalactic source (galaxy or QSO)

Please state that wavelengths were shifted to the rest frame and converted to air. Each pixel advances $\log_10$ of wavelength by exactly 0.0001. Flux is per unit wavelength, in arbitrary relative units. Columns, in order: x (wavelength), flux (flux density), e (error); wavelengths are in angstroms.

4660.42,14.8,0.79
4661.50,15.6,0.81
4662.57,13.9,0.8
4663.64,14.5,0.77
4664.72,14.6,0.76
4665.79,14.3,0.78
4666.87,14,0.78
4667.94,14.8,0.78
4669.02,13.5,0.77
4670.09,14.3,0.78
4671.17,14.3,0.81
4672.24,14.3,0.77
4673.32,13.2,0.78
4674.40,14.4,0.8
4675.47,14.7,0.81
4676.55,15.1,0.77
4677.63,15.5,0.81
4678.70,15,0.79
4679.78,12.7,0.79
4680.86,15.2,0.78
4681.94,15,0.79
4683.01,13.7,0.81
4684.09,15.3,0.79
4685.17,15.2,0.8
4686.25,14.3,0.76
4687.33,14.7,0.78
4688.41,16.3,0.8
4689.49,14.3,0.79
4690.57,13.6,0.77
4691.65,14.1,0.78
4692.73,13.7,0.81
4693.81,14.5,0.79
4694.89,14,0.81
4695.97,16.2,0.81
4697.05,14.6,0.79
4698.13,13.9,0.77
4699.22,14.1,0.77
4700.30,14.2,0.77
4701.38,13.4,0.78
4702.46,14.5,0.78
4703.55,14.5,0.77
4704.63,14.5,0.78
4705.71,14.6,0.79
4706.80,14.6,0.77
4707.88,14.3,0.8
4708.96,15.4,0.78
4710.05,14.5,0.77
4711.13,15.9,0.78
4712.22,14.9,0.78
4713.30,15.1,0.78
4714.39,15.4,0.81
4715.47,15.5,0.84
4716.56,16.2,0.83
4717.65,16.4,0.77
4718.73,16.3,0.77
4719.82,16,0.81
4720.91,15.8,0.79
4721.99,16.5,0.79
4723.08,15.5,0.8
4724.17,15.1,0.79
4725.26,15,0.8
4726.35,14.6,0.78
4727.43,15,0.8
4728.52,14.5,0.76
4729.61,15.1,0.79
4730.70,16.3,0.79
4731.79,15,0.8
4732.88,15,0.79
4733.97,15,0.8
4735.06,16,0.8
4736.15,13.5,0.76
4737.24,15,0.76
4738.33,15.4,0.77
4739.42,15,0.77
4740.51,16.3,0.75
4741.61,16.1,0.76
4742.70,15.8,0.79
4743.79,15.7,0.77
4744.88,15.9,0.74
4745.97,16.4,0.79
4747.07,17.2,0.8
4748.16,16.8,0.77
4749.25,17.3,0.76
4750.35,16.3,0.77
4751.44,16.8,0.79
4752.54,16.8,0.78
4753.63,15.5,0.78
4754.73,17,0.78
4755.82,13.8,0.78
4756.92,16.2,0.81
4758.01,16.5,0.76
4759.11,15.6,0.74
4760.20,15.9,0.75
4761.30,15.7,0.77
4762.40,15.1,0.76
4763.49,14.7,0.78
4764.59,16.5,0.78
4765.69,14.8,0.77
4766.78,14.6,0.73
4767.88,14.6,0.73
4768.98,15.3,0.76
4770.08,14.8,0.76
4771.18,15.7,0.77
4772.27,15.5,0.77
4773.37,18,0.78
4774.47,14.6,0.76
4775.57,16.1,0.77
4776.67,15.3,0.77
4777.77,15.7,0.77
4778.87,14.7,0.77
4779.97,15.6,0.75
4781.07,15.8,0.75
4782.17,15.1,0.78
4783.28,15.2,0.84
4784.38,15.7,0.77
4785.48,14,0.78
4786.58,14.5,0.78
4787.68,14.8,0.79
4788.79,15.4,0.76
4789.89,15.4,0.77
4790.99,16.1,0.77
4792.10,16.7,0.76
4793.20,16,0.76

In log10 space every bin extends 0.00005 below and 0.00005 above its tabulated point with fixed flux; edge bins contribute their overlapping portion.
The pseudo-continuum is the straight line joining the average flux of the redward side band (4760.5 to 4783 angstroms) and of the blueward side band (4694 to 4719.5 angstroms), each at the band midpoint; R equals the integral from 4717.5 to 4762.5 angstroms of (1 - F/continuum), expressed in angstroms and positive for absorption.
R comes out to -1.7 angstroms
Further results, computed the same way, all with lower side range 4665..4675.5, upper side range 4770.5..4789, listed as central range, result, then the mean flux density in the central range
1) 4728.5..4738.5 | -0.15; 15.1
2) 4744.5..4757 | -1.06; 16.3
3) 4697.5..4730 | -0.86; 15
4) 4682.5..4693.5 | -0.12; 14.5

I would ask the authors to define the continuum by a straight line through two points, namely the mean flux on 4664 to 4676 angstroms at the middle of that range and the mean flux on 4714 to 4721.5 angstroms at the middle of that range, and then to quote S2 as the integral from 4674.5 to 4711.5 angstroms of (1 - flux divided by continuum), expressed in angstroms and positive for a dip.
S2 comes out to 1.1 angstroms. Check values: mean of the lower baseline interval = 14.2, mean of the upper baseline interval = 16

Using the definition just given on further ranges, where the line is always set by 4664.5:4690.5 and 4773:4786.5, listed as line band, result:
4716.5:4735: -0.68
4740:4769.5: -1.37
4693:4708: 0.31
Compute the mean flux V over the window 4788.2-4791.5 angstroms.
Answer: 15.6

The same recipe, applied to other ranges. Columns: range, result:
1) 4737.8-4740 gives 15.2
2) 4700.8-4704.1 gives 14.1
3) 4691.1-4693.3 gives 13.9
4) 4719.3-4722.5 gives 16.1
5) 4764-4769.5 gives 15.1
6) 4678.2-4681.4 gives 14.3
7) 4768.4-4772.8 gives 15.3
